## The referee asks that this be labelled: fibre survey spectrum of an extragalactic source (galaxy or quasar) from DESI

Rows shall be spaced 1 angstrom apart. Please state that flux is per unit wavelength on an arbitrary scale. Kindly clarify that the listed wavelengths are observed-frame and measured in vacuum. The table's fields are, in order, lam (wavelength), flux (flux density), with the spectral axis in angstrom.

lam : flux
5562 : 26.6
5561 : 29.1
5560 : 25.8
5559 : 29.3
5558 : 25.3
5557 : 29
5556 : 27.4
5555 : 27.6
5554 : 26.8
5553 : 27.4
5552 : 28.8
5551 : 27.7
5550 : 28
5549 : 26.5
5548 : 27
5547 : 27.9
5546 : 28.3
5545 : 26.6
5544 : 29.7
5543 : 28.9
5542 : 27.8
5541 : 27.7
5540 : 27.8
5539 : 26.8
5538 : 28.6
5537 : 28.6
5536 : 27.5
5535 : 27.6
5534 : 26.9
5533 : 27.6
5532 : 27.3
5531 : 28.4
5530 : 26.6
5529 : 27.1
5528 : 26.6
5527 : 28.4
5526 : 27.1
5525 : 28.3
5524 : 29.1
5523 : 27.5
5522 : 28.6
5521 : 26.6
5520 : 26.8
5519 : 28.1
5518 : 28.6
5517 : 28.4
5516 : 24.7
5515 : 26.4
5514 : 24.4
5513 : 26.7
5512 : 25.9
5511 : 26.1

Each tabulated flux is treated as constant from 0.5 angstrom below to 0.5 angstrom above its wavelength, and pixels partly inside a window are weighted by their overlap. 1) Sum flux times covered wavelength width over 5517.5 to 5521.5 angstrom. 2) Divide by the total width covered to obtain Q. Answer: 27.5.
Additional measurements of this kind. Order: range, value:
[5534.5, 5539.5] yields 27.8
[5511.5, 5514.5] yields 25.7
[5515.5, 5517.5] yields 26.5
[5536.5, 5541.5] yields 27.9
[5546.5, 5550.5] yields 27.4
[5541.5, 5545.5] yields 28.2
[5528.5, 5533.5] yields 27.4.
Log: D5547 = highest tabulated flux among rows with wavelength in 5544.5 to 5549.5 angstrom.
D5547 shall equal 28.3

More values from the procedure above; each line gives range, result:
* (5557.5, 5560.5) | 29.3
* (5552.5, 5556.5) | 27.6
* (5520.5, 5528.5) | 29.1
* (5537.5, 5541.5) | 28.6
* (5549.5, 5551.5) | 28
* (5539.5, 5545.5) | 29.7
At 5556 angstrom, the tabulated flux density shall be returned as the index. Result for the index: 27.4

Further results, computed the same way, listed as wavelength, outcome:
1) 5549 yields 26.5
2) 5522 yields 28.6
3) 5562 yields 26.6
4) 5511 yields 26.1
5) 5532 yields 27.3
